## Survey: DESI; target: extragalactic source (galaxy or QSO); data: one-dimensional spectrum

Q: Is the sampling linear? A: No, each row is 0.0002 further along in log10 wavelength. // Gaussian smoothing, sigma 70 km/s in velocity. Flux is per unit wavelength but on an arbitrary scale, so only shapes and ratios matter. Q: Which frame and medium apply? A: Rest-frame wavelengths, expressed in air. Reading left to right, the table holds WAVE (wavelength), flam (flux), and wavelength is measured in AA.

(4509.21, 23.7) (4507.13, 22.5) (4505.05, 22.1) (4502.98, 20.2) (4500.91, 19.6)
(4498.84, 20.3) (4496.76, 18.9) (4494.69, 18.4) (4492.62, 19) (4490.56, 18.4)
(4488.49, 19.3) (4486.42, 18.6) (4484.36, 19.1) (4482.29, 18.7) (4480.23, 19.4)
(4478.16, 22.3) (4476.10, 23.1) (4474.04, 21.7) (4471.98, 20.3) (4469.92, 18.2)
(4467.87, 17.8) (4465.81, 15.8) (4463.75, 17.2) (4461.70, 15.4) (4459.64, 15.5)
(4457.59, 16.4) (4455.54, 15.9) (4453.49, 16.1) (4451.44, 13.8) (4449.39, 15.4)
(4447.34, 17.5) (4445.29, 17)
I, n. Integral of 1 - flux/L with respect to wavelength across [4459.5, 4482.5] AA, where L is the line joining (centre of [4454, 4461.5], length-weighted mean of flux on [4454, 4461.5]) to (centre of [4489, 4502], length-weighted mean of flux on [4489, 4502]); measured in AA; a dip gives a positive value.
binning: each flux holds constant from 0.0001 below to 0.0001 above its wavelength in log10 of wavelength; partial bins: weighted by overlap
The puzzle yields -2.50 AA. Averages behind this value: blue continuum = 15.9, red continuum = 19.1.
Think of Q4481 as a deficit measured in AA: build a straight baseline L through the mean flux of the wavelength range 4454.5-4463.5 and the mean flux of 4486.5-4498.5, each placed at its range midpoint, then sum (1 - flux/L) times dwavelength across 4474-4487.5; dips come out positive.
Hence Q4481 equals -1.91 AA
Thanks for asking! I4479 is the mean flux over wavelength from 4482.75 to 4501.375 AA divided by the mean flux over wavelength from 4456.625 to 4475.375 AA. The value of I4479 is 1.1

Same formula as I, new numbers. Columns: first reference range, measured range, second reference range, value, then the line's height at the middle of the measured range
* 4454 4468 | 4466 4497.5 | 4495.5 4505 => -2.3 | 18.2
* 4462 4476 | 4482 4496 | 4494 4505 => 0.4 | 19.4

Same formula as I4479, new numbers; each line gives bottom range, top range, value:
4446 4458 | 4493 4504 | 1.23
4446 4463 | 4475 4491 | 1.26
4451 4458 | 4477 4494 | 1.24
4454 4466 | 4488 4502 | 1.19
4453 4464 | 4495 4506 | 1.25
